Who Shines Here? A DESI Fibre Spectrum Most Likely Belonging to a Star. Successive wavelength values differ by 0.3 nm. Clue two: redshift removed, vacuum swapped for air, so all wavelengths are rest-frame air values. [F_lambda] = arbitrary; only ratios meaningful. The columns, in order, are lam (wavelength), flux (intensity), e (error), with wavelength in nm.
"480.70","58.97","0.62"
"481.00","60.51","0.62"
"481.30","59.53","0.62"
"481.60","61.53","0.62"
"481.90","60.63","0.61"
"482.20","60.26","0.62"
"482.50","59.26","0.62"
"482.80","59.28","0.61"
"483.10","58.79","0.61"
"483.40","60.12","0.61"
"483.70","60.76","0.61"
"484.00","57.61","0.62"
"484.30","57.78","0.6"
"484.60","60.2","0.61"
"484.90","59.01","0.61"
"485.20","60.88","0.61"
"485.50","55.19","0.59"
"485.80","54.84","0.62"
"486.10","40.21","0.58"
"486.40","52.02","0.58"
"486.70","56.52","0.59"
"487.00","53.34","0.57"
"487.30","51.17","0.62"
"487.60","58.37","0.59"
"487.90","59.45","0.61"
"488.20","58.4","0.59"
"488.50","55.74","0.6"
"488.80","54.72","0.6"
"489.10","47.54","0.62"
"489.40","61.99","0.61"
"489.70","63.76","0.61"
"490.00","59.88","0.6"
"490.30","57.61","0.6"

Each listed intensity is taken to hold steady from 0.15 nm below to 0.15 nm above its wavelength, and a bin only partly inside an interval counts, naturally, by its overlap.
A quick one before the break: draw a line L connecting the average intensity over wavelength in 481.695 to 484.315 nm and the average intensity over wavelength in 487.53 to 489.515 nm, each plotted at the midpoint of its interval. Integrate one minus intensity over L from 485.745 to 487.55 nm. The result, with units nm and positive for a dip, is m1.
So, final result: 0.19 nm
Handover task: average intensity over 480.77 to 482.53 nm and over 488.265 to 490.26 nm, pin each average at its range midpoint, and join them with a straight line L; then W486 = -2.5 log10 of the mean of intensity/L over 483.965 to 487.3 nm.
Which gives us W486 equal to 0.072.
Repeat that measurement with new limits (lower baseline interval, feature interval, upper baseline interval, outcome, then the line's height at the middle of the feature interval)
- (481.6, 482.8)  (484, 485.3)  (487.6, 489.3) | -0.02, 58.4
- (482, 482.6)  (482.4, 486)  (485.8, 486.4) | -0.10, 53.3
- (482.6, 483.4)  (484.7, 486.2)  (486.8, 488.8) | 0.06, 57.6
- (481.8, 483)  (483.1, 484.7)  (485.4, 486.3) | -0.07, 55.5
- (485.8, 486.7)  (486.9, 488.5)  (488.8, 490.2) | -0.06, 53.1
